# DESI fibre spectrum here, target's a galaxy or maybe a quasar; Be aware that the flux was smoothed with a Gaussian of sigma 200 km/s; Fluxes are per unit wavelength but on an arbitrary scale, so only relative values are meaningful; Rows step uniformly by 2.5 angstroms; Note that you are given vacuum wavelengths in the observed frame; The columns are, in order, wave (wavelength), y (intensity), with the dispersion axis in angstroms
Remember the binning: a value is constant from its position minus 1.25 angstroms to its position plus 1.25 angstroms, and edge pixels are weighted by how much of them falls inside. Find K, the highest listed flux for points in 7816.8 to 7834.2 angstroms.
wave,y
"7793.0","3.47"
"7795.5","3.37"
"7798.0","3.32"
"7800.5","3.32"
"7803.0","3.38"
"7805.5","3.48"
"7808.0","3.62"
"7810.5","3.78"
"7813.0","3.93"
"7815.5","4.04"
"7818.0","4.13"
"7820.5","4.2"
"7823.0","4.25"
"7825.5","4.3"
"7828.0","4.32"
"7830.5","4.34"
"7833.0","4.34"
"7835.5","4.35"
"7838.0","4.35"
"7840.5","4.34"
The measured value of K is 4.34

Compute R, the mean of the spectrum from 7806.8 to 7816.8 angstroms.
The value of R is 3.85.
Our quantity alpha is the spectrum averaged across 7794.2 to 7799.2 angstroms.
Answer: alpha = 3.35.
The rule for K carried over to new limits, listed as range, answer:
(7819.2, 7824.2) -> 4.25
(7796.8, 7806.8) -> 3.48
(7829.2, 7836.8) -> 4.35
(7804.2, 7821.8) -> 4.2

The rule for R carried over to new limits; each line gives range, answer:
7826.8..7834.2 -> 4.33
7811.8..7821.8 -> 4.08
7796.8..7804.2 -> 3.34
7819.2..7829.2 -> 4.27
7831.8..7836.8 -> 4.35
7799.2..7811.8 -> 3.52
